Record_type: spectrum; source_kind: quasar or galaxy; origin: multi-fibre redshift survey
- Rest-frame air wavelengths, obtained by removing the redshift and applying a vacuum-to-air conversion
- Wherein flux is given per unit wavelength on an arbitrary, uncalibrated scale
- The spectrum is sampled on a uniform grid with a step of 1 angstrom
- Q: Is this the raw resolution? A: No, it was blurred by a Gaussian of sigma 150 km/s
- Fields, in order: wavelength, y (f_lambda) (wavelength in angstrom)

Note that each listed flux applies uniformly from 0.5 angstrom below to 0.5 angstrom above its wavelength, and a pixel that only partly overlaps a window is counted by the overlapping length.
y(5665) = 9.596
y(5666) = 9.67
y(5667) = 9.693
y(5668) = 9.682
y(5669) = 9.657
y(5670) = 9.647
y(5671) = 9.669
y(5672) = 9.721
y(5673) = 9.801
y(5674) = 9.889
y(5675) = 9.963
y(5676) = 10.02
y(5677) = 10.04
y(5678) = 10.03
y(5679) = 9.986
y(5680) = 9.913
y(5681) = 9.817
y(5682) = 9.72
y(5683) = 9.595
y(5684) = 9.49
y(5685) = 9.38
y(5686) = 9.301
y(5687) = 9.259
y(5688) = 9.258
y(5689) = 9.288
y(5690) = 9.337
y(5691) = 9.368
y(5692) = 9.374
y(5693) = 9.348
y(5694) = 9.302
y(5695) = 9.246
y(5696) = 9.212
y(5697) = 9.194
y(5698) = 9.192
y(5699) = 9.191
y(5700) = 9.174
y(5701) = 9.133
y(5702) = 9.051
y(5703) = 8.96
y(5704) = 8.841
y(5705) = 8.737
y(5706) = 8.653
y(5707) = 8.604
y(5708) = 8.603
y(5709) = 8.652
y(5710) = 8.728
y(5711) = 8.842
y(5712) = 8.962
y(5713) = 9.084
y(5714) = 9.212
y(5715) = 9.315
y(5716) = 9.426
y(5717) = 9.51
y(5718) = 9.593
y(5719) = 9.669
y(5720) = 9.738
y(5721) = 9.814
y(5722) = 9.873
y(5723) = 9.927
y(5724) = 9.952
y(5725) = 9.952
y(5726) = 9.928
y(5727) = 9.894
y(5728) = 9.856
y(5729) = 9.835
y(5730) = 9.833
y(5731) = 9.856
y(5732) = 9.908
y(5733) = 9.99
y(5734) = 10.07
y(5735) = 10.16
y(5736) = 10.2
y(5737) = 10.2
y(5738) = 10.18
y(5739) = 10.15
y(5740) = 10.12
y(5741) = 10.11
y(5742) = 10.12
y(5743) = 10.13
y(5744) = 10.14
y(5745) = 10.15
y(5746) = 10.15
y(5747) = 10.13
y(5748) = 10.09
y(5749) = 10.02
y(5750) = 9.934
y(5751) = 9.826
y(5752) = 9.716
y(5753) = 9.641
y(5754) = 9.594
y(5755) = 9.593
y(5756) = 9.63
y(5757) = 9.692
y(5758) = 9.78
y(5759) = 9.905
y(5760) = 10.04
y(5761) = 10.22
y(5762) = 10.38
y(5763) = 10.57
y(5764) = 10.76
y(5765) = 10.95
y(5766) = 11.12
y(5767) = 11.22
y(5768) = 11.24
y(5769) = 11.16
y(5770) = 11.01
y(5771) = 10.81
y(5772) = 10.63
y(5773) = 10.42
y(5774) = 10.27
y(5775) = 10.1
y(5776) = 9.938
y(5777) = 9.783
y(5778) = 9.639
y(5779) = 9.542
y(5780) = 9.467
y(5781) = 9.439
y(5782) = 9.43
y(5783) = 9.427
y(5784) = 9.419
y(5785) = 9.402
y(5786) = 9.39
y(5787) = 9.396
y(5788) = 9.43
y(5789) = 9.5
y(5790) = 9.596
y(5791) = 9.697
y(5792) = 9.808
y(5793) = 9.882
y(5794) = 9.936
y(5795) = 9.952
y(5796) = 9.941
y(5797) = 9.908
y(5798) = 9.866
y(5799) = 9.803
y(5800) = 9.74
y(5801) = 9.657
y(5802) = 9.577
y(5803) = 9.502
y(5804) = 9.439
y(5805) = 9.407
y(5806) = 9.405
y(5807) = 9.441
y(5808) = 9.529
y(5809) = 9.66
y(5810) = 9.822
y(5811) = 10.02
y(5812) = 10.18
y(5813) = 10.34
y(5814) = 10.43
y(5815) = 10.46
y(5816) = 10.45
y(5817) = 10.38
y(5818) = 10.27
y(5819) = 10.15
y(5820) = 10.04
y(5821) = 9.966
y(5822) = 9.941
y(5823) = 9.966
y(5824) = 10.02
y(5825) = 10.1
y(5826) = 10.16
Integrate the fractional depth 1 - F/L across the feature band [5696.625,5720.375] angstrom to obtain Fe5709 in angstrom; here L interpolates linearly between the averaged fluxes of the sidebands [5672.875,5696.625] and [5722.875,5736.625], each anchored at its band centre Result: 1.7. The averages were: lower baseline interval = 9.58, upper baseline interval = 9.96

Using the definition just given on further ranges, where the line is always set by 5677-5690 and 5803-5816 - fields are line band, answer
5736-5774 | -2.0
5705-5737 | 0.5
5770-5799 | 0.0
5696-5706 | 0.6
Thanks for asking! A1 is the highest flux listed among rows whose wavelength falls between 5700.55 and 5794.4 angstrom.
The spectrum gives 11.24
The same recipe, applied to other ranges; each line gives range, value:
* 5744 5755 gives 10.15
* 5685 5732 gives 9.952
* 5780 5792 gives 9.808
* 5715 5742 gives 10.2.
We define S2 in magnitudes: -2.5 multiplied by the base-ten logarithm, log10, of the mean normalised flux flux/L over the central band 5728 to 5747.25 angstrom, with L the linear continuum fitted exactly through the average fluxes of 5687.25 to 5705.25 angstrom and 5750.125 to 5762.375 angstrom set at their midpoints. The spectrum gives -0.05 mag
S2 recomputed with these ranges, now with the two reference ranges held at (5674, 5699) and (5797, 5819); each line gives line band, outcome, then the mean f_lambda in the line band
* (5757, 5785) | -0.05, 10.2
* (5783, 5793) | 0.03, 9.53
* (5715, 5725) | -0.01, 9.71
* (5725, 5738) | -0.04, 9.98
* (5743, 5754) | -0.03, 9.97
